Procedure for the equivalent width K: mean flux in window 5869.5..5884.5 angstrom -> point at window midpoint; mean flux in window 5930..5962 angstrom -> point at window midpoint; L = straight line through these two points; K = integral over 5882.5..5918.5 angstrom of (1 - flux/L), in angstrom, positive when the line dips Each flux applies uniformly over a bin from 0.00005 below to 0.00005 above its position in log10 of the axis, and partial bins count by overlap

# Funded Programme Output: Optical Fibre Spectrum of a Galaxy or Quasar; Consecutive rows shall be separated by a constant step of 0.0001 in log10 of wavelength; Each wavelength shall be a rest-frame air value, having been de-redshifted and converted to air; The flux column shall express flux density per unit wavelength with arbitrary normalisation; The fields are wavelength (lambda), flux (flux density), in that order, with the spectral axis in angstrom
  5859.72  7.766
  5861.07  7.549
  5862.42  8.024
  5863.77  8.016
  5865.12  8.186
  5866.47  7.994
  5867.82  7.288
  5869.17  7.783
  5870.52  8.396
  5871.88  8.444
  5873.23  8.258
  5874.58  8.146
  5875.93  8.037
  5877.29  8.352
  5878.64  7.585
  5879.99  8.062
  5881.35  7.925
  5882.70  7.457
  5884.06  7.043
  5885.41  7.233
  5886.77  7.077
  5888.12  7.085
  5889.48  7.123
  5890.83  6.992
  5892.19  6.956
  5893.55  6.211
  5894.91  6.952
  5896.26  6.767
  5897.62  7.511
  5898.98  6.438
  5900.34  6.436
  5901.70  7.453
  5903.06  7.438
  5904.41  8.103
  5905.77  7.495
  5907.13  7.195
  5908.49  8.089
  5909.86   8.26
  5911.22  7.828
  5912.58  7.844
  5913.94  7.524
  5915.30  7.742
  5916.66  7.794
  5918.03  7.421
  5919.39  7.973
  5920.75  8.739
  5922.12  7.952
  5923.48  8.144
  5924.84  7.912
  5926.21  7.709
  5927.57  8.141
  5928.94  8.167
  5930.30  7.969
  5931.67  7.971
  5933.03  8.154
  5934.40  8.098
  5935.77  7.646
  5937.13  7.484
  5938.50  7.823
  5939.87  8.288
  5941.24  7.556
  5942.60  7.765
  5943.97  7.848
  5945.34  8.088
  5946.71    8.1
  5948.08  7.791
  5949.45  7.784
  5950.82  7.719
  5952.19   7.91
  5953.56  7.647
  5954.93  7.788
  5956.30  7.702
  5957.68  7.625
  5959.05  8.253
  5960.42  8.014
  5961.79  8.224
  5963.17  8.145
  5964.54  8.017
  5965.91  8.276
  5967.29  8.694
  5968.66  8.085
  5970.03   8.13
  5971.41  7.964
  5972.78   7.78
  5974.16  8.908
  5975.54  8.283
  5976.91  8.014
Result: 2.9 angstrom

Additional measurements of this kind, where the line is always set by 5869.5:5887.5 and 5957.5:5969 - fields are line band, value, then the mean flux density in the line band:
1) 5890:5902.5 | 1.7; 6.86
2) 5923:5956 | 0.8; 7.89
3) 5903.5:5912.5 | 0.2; 7.82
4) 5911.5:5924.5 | 0.2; 7.91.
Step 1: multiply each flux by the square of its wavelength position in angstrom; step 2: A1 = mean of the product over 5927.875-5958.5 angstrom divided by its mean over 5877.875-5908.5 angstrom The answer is 1.1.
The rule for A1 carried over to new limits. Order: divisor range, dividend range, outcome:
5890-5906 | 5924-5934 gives 1.15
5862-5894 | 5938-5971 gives 1.07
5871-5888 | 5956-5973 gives 1.07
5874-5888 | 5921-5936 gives 1.06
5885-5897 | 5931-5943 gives 1.15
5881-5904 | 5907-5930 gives 1.13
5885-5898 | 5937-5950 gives 1.15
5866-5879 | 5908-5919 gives 0.98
